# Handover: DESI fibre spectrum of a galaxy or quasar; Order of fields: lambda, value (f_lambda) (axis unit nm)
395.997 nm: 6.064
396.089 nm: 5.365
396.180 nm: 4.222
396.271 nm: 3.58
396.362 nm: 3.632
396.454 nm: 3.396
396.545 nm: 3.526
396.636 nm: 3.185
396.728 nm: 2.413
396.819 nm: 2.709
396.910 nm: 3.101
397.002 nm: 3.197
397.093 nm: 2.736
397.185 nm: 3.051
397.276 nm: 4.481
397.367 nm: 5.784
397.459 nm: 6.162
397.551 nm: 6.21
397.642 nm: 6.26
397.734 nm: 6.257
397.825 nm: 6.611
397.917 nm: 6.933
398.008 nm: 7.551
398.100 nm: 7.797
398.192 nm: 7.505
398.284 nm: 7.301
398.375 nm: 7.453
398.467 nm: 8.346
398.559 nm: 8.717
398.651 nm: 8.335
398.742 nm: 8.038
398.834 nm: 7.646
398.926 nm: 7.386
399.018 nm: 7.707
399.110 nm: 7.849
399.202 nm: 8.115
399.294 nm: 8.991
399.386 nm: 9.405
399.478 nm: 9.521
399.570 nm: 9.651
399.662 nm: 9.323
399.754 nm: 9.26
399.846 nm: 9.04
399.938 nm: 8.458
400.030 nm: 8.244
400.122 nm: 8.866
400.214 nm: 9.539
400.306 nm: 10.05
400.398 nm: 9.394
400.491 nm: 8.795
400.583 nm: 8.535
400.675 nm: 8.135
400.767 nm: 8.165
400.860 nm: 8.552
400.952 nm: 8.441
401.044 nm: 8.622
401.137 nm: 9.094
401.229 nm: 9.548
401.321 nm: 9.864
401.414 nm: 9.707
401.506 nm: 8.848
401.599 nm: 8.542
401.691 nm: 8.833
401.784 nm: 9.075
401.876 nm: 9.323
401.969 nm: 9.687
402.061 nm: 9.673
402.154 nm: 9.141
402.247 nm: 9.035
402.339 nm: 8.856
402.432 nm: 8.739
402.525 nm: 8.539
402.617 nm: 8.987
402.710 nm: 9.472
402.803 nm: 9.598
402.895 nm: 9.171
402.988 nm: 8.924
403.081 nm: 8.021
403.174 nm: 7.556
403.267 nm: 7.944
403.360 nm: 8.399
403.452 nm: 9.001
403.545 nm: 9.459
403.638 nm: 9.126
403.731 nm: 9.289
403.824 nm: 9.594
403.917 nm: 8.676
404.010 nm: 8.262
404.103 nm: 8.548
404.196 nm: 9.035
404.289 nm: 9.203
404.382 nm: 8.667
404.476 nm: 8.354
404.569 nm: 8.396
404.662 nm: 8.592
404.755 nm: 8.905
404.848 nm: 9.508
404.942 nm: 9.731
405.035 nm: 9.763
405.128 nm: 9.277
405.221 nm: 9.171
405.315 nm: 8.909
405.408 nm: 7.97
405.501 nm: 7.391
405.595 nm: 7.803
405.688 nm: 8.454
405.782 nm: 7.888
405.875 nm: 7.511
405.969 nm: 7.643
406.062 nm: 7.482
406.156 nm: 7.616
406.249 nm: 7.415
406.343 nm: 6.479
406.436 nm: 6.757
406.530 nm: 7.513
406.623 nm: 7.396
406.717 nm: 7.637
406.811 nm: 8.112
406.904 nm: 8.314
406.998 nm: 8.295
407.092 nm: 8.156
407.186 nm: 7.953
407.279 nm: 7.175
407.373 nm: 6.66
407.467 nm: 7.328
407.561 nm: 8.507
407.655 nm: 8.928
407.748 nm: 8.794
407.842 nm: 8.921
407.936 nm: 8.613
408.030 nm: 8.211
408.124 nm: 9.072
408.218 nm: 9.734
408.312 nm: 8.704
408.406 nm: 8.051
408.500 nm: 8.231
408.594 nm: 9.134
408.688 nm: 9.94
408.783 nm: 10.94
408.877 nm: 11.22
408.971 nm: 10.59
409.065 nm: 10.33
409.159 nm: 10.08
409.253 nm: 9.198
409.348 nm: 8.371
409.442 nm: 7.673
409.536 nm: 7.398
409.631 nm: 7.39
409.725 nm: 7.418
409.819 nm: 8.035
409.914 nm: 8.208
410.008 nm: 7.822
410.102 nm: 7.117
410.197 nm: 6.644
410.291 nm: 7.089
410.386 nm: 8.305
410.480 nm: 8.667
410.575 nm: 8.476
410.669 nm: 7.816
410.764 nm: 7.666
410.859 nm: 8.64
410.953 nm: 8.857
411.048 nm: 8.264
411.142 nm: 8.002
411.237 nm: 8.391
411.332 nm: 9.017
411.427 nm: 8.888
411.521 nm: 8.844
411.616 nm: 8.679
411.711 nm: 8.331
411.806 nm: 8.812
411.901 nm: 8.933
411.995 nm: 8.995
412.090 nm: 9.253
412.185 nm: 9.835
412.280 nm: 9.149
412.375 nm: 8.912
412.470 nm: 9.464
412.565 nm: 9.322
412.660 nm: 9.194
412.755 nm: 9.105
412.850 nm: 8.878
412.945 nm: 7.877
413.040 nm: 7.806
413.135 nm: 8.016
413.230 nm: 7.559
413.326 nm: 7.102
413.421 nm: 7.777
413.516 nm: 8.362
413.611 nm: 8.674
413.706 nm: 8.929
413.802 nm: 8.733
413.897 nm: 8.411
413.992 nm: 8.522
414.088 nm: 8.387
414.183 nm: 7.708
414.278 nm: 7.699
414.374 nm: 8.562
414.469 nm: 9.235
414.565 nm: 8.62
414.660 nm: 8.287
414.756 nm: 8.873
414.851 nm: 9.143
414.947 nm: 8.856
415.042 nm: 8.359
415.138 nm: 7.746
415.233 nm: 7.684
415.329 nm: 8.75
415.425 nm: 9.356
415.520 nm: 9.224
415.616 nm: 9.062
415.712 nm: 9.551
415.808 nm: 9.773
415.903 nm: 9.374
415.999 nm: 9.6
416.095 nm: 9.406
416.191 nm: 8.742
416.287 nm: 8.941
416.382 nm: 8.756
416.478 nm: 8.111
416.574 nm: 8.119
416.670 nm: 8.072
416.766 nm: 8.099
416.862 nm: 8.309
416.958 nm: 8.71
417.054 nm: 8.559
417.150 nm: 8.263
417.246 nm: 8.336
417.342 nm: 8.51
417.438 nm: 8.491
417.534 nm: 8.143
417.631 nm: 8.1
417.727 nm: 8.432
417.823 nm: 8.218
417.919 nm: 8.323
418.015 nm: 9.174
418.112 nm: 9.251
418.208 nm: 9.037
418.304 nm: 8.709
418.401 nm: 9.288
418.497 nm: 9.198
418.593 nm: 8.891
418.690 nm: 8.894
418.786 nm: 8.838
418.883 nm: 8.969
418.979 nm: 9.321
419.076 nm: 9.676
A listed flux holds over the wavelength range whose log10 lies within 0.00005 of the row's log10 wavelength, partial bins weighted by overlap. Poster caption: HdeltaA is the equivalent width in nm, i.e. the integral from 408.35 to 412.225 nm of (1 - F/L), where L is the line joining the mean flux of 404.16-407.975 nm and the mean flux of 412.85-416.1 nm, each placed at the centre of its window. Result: -0.11 nm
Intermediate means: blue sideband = 8.2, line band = 8.62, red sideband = 8.55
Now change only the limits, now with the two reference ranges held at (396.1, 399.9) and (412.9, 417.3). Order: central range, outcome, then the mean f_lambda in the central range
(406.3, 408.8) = -0.22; 8.25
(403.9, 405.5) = -0.36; 8.84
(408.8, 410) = -0.16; 8.85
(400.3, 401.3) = -0.31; 8.83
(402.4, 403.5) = -0.26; 8.7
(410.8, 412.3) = -0.13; 8.79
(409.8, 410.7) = 0.01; 7.81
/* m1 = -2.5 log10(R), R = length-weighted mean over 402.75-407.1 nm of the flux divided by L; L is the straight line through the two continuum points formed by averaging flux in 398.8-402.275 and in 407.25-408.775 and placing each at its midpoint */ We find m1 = 0.04 mag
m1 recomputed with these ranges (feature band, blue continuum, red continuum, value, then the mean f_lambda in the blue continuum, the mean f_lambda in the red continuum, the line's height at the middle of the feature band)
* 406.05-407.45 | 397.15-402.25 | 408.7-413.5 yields 0.13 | 8.24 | 8.57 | 8.45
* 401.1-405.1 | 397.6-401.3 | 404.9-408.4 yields -0.09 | 8.35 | 8.14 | 8.24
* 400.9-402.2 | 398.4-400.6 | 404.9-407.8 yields -0.08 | 8.71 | 8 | 8.5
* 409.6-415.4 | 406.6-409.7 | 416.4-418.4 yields 0.02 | 8.64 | 8.47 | 8.56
